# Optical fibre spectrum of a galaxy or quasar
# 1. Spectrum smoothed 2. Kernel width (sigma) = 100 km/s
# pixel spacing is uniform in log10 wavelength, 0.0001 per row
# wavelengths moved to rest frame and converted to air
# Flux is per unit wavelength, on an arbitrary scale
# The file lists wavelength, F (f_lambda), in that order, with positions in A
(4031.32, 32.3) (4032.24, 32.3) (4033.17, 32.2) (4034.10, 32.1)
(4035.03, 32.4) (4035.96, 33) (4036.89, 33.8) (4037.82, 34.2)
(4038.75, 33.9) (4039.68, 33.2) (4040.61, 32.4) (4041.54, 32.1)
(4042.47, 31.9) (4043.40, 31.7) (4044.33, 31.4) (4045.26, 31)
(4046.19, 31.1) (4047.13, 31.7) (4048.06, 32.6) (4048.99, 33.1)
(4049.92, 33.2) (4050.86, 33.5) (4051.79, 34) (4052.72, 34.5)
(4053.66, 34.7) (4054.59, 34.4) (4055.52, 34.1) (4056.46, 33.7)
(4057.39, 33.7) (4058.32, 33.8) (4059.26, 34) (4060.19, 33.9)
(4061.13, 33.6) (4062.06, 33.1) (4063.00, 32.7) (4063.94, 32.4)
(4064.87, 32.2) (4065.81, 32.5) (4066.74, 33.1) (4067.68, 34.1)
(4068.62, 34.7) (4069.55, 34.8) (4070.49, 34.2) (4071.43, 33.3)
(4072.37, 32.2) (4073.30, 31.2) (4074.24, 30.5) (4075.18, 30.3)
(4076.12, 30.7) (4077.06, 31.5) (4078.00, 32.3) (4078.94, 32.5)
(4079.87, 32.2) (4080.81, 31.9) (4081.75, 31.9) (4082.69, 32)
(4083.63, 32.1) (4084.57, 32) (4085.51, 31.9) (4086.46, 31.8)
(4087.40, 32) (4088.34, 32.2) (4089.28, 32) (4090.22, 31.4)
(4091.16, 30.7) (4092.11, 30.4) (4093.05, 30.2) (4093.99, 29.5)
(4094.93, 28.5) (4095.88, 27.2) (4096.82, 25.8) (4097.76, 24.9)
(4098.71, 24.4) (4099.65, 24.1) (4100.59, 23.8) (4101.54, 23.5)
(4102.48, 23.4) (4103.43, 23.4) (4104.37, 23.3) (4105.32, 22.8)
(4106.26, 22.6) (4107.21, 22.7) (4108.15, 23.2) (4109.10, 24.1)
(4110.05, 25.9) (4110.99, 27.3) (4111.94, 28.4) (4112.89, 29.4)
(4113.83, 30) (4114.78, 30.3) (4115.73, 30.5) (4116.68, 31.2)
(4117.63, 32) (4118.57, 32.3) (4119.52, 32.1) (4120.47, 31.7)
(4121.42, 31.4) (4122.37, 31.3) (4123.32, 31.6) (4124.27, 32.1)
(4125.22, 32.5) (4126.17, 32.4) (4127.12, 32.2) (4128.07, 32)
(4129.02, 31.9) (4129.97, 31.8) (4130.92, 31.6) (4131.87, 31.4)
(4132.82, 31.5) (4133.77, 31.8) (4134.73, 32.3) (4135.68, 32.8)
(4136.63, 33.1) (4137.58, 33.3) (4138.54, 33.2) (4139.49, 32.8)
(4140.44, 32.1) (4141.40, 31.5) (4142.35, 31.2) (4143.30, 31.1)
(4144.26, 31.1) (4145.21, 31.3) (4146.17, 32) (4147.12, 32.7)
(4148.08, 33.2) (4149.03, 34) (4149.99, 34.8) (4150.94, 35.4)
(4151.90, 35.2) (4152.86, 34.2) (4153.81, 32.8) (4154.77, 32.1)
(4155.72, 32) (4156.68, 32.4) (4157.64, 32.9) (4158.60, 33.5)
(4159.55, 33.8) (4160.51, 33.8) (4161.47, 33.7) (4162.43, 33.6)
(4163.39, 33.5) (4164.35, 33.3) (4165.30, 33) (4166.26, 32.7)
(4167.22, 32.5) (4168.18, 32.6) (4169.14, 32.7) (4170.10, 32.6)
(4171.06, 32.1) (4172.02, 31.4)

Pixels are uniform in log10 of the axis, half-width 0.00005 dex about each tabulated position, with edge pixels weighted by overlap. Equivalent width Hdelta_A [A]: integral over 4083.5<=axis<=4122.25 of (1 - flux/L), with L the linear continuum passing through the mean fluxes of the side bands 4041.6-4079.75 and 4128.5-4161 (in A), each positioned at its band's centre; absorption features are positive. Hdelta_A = 5.4 A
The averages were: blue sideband 32.8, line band 28.2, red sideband 32.7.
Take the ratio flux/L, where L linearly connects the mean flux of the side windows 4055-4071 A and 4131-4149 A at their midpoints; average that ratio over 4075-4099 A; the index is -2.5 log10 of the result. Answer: 0.090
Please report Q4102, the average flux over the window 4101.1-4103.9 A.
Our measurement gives 23.4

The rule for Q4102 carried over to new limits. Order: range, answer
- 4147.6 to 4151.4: 34.4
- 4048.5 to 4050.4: 33.1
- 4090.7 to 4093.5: 30.4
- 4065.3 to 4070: 33.8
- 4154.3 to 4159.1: 32.6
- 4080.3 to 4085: 32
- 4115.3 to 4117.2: 30.8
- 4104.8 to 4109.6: 23.1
